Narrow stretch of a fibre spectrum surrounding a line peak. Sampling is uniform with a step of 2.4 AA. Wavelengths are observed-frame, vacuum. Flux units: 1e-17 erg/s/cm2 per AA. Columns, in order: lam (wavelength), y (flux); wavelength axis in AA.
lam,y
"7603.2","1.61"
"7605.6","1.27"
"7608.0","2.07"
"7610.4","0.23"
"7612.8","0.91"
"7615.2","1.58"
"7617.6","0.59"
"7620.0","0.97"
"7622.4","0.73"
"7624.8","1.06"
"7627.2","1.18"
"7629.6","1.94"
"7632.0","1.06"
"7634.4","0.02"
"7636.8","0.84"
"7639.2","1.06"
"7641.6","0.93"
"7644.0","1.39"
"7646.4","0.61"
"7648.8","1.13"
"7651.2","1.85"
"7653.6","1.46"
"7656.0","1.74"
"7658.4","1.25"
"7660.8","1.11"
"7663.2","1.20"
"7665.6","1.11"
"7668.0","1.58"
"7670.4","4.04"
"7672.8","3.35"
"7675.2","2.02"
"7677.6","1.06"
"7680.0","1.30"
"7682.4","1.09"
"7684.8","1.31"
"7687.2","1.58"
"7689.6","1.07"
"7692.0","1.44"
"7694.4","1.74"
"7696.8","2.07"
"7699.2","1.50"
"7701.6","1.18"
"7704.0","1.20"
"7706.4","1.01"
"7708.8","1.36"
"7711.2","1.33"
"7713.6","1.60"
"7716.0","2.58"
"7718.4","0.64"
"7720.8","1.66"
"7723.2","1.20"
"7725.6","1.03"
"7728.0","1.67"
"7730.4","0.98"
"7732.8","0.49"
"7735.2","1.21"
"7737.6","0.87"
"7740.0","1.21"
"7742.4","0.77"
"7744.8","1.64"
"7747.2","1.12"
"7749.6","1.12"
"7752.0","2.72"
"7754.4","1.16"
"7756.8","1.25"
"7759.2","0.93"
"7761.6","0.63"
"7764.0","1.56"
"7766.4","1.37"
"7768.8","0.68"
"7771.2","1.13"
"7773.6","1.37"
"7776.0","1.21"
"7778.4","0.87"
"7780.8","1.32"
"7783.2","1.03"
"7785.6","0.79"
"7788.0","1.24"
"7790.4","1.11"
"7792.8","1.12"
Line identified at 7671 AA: H-alpha 6563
